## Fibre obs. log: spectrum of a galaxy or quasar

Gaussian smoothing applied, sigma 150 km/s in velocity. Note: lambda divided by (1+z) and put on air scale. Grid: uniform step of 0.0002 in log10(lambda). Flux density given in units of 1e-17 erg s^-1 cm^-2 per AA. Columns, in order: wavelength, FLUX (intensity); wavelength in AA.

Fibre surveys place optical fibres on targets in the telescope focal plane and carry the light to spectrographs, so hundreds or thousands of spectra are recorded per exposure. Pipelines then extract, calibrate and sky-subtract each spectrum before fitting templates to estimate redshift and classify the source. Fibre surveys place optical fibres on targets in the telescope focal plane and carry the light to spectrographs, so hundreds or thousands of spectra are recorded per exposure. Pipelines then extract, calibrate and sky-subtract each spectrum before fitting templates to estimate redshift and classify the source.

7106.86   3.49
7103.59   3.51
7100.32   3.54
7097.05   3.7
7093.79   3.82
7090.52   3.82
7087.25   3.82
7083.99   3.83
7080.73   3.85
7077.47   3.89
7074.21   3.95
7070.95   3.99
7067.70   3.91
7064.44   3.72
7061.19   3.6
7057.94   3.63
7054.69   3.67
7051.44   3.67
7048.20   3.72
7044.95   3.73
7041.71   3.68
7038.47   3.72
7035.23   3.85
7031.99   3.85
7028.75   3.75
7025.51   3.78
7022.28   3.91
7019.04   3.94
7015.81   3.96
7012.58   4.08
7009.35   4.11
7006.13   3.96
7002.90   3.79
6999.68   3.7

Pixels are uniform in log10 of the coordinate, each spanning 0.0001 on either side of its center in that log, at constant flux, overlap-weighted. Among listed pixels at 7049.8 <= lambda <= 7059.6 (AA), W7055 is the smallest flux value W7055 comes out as 3.63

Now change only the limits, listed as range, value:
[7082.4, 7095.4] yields 3.82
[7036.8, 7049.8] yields 3.68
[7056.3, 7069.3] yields 3.6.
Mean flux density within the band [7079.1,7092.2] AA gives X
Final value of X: 3.83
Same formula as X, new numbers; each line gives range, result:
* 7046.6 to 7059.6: 3.67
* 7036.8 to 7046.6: 3.71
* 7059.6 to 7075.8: 3.83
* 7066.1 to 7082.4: 3.92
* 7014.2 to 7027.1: 3.9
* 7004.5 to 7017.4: 4.03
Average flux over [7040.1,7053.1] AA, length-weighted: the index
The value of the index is 3.7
